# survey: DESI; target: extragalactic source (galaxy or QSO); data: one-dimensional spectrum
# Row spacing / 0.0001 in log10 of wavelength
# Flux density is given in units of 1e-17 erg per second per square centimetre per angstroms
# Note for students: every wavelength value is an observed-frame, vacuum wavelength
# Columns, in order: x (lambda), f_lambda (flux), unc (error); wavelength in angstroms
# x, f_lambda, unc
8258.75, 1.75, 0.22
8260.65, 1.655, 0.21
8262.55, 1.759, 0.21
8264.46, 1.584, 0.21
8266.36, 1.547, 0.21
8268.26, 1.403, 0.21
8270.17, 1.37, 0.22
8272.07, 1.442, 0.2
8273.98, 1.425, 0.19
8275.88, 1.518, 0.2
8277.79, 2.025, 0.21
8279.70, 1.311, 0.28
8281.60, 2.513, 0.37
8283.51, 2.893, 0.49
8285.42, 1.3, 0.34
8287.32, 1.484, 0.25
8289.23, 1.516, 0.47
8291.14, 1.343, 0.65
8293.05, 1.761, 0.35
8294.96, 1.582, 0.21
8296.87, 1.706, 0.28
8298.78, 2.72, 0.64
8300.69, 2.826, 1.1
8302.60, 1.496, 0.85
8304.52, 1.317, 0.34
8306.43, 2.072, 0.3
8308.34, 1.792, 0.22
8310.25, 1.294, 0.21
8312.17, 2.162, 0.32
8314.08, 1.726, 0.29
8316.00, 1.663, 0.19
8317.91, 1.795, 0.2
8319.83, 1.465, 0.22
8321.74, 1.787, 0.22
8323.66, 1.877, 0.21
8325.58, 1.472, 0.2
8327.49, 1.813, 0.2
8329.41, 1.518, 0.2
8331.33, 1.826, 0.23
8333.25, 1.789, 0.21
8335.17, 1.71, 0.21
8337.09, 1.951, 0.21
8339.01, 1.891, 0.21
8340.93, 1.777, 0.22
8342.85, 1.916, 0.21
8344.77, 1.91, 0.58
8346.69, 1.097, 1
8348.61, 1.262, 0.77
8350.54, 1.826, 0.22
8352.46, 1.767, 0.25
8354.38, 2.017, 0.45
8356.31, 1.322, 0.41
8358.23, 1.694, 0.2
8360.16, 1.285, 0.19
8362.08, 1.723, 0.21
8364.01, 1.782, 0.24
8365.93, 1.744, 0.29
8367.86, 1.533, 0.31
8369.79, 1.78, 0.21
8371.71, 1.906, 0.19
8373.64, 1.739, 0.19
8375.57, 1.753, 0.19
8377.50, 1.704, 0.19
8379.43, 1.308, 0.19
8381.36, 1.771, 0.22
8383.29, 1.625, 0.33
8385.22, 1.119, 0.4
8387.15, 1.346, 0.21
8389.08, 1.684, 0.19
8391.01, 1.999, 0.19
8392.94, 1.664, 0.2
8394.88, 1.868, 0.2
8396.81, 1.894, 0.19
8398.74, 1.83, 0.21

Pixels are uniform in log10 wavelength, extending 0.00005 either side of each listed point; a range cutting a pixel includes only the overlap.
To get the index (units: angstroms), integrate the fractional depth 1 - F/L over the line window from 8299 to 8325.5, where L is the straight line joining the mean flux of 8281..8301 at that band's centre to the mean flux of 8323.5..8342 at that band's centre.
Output 0.6 angstroms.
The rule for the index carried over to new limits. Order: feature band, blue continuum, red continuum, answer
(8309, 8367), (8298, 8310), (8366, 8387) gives 3.7 angstroms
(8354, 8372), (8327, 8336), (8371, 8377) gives 1.1 angstroms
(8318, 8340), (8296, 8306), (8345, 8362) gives 0.4 angstroms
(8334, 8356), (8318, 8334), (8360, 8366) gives -0.6 angstroms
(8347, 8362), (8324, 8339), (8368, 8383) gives 1.2 angstroms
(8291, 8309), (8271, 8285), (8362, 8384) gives -0.7 angstroms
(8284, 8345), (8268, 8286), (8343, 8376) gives -2.2 angstroms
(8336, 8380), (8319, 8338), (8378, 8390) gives -2.5 angstroms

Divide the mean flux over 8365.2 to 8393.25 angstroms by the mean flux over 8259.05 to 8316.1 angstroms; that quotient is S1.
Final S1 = 0.9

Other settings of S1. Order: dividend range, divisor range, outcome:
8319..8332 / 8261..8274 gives 1.11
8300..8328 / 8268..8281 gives 1.15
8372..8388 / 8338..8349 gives 0.94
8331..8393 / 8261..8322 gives 0.96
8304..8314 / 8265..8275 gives 1.21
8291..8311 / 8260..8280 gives 1.18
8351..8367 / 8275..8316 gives 0.92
